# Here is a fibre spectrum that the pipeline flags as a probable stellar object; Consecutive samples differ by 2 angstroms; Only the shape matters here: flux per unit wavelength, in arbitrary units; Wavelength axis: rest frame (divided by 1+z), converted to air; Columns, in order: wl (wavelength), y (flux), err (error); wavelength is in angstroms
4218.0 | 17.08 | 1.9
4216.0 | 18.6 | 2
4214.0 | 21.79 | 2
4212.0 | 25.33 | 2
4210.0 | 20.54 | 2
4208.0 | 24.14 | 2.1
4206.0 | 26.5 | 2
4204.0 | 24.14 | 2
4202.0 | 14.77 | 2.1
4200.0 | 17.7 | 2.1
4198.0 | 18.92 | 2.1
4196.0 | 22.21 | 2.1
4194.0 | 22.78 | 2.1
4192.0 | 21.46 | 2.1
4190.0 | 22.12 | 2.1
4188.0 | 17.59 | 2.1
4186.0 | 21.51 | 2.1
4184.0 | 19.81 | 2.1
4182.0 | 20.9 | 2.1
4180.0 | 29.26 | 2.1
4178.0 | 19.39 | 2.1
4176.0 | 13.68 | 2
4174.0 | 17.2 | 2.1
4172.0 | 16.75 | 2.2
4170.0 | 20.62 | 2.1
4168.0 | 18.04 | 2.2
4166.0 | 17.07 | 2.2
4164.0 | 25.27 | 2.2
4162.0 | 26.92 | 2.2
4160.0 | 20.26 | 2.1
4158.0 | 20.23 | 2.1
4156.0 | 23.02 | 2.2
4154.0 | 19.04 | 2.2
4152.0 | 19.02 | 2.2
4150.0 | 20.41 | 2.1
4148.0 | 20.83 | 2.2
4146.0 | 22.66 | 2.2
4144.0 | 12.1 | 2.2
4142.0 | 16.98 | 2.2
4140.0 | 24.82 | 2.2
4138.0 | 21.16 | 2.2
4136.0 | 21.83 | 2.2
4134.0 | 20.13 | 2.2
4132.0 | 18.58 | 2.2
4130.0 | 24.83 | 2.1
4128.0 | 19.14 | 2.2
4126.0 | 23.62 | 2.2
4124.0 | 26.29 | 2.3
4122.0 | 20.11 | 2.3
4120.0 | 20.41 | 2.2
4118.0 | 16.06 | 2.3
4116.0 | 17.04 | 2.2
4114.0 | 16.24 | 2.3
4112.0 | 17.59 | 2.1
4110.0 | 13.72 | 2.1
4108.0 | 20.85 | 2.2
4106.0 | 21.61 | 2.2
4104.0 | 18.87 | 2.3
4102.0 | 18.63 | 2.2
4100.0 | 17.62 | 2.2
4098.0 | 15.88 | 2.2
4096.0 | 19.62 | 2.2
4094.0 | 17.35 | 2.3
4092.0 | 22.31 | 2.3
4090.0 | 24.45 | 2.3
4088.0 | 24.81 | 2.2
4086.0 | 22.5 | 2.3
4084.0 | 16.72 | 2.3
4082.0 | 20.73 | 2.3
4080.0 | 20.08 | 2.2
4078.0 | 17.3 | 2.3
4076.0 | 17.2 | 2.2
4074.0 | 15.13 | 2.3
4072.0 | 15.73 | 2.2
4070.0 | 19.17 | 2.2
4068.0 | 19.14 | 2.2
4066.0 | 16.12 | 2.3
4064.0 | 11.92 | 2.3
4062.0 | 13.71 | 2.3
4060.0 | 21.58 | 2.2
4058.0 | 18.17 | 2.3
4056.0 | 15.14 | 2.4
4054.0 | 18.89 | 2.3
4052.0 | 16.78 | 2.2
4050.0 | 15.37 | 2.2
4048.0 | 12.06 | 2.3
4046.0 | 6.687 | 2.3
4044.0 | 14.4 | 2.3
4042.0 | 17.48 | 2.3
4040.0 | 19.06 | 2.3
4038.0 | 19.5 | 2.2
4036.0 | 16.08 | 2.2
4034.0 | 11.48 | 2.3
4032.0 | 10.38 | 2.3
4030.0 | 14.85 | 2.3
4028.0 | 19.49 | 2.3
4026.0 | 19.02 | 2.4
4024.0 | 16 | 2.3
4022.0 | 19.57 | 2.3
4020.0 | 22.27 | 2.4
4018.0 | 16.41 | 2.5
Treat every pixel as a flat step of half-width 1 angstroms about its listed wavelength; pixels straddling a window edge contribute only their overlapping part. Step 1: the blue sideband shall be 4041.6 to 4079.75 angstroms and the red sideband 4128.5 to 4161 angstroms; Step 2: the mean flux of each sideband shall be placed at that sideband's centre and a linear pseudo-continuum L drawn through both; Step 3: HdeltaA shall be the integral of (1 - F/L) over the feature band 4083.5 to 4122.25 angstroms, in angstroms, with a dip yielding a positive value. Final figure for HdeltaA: -2.2 angstroms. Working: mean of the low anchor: 16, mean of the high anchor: 20.3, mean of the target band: 19.1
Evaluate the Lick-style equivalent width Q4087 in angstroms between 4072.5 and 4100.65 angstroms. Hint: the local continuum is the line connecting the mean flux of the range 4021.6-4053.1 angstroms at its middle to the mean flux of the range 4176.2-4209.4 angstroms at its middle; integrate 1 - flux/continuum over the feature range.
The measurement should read -3.4 angstroms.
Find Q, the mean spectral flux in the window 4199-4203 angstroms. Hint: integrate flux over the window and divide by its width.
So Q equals 16.2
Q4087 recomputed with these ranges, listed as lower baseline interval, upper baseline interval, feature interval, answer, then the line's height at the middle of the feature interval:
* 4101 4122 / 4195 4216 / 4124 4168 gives -3.5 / 19.4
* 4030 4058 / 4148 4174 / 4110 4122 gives 0.6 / 18.3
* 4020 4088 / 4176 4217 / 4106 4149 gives -1.6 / 19.1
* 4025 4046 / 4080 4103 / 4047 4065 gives 1.4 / 17.3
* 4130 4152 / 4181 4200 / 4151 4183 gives 0.0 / 20.4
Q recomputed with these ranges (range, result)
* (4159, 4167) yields 22.4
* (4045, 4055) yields 14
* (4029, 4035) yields 12.2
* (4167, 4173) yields 18.5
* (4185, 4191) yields 20.4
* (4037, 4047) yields 15.4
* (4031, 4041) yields 15.3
